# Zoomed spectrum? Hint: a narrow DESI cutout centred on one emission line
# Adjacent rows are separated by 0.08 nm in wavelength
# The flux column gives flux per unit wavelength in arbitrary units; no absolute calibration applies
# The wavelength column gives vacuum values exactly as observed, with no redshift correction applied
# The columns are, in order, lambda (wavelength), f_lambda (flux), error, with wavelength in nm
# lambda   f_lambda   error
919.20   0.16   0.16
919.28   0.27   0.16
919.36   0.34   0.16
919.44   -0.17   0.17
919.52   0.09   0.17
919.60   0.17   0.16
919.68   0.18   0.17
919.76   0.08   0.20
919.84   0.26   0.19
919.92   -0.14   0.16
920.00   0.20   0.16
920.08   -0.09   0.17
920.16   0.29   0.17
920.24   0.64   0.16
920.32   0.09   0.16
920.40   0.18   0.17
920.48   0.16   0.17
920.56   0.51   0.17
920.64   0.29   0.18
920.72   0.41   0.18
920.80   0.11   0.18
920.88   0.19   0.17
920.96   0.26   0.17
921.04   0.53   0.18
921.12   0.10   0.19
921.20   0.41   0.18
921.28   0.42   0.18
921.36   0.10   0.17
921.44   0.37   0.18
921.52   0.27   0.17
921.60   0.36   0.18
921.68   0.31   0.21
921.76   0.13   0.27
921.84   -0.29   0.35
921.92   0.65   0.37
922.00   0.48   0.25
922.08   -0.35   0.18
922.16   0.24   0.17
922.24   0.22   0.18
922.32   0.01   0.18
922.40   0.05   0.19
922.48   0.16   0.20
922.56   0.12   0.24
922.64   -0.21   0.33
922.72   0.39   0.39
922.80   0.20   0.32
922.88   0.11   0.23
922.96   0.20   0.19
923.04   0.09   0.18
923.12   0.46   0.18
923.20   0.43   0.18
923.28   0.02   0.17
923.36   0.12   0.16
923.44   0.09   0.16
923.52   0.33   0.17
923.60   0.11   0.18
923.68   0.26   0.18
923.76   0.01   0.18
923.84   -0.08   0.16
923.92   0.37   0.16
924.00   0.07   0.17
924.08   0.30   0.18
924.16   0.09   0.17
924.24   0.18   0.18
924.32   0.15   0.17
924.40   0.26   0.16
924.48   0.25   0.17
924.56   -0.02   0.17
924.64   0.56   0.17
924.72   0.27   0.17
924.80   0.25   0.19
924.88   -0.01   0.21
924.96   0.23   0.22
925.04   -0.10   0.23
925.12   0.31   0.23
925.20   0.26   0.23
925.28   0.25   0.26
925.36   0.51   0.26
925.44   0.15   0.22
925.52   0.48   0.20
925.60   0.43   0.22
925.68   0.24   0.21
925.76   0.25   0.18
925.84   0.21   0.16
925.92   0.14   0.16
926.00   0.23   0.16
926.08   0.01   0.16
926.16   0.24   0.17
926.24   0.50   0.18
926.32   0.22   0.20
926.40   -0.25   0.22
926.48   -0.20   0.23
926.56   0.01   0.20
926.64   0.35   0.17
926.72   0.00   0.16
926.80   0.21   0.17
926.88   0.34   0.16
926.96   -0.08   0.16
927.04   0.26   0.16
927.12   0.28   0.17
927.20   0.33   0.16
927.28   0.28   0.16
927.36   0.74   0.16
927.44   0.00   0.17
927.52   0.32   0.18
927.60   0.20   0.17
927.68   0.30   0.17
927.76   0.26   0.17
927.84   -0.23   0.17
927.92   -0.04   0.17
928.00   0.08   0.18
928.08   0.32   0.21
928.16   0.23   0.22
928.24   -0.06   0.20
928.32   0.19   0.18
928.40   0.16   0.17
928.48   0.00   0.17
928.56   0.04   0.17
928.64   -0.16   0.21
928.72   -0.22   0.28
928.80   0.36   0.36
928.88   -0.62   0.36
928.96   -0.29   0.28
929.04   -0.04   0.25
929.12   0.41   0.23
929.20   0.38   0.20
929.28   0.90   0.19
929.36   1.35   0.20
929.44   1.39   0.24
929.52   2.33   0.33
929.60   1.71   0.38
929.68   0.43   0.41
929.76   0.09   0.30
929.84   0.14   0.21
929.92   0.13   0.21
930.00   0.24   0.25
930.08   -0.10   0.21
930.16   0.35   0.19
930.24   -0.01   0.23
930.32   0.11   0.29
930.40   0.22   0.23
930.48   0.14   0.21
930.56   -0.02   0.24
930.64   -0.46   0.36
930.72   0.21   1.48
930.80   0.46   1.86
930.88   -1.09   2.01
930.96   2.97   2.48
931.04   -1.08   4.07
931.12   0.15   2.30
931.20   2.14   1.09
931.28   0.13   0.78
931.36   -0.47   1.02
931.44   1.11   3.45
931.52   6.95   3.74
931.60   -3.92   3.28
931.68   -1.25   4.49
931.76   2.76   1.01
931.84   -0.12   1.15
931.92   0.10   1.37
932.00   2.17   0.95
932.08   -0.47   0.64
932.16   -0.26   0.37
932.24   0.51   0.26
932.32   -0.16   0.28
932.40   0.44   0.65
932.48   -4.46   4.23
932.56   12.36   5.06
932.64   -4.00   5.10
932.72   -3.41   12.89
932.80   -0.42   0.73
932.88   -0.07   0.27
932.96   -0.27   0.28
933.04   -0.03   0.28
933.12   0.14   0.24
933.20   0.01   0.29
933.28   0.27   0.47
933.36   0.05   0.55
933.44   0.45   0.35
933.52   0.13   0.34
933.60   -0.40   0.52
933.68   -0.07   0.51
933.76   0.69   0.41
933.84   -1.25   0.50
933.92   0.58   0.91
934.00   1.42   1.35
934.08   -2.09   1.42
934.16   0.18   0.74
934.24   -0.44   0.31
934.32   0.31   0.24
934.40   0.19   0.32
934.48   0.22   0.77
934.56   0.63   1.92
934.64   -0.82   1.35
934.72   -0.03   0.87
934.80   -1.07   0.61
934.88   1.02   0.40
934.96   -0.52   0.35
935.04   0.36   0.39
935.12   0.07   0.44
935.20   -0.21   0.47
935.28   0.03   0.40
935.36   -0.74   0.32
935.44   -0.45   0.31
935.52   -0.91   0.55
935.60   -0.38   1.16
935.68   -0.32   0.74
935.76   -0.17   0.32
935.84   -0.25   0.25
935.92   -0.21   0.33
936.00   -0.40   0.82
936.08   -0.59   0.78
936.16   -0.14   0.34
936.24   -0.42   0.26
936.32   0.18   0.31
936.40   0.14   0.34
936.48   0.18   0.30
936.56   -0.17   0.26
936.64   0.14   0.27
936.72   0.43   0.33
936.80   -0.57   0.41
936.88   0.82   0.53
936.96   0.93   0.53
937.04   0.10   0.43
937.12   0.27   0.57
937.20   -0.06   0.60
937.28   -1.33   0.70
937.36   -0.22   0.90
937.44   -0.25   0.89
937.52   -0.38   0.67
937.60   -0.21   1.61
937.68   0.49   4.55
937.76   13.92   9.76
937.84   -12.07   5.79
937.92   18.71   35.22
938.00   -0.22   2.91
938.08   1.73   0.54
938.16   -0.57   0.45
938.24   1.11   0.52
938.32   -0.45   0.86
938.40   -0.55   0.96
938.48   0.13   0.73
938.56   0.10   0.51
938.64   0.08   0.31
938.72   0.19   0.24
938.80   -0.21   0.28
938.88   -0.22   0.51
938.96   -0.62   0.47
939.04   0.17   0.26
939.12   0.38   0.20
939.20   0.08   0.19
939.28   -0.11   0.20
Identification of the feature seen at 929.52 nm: Hbeta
